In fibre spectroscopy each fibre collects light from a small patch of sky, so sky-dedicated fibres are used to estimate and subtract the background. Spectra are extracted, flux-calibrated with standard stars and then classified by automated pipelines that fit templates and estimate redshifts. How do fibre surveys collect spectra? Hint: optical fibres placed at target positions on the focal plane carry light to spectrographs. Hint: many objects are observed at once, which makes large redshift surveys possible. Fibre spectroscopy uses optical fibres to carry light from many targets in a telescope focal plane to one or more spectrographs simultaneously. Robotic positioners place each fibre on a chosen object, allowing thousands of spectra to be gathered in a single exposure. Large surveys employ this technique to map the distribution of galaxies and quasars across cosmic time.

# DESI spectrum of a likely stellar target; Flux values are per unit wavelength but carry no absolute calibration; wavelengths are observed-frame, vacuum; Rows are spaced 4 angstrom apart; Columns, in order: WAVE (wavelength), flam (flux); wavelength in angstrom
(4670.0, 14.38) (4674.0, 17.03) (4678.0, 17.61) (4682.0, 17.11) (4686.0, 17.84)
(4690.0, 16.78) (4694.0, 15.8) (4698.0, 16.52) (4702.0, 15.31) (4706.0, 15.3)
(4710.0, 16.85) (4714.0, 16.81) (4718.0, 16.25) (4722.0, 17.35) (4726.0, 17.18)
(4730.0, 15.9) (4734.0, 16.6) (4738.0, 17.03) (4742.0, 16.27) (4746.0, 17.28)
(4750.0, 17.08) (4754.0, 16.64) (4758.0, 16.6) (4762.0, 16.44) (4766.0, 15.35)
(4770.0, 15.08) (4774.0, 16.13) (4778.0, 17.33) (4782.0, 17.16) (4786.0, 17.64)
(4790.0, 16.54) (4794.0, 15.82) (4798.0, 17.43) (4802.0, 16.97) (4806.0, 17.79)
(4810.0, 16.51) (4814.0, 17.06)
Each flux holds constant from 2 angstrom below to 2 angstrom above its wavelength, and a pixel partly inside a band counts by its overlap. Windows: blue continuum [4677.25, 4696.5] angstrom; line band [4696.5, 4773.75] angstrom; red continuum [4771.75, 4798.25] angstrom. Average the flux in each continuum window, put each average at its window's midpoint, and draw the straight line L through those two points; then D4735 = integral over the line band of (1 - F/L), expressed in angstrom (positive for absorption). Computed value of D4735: 2.2 angstrom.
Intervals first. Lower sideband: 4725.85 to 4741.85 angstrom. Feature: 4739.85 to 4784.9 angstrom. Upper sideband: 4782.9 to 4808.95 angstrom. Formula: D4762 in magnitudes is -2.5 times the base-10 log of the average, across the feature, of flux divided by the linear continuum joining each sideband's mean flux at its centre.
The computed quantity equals 0.02 mag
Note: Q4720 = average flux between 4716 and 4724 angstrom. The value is 16.8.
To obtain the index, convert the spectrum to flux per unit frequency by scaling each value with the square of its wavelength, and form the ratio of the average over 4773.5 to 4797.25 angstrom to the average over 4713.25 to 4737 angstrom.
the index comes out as 1.04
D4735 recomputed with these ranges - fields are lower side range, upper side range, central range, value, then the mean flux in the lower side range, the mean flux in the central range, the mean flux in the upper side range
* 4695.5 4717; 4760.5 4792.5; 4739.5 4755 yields -0.5 angstrom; 16.2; 16.8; 16.4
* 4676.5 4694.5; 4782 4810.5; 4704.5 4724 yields 0.6 angstrom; 17.1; 16.5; 17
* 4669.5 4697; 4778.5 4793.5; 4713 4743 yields 0.3 angstrom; 16.8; 16.7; 17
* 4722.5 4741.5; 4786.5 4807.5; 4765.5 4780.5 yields 0.7 angstrom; 16.7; 16.1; 16.9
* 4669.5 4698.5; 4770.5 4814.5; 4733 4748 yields 0.0 angstrom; 16.8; 16.8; 16.9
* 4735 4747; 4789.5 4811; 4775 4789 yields -0.3 angstrom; 16.8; 17.2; 16.9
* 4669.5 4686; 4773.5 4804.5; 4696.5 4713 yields 0.8 angstrom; 16.9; 16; 16.9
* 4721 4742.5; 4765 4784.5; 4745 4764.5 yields -0.3 angstrom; 16.7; 16.7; 16.3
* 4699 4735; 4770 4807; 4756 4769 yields 0.5 angstrom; 16.4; 16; 16.9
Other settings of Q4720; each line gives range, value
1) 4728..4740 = 16.5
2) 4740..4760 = 16.8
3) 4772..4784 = 16.9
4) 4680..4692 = 17.2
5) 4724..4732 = 16.5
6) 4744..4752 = 17.2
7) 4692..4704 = 15.9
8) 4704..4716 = 16.3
